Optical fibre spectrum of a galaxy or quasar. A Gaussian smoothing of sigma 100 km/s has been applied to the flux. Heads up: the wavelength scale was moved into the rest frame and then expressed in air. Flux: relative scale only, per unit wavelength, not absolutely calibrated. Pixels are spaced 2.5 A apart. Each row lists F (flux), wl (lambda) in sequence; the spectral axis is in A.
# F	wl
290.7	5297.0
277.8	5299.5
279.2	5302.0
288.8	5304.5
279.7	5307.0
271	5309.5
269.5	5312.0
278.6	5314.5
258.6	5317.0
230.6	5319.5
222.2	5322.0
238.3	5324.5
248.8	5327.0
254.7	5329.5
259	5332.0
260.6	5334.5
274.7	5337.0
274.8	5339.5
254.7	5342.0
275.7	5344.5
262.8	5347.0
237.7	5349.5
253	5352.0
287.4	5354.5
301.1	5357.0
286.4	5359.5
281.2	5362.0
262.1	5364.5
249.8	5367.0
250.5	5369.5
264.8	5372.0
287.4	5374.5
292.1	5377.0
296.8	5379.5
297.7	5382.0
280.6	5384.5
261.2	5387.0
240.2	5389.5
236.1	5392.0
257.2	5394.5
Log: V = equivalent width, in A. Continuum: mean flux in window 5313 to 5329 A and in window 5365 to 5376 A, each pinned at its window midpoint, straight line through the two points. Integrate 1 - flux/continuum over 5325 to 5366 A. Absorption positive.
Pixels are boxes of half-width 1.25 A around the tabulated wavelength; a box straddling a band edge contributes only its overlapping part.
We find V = -1.8 A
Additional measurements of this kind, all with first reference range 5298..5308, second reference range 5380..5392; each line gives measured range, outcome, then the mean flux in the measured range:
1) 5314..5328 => 1.7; 244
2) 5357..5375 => 0.1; 270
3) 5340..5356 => 0.7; 263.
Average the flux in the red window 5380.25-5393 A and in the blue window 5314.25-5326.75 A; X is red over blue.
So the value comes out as 1.1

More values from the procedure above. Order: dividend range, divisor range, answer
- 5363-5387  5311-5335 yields 1.09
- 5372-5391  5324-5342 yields 1.07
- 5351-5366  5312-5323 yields 1.11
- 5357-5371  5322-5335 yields 1.08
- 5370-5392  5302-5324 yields 1.04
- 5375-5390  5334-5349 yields 1.05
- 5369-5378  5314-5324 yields 1.13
